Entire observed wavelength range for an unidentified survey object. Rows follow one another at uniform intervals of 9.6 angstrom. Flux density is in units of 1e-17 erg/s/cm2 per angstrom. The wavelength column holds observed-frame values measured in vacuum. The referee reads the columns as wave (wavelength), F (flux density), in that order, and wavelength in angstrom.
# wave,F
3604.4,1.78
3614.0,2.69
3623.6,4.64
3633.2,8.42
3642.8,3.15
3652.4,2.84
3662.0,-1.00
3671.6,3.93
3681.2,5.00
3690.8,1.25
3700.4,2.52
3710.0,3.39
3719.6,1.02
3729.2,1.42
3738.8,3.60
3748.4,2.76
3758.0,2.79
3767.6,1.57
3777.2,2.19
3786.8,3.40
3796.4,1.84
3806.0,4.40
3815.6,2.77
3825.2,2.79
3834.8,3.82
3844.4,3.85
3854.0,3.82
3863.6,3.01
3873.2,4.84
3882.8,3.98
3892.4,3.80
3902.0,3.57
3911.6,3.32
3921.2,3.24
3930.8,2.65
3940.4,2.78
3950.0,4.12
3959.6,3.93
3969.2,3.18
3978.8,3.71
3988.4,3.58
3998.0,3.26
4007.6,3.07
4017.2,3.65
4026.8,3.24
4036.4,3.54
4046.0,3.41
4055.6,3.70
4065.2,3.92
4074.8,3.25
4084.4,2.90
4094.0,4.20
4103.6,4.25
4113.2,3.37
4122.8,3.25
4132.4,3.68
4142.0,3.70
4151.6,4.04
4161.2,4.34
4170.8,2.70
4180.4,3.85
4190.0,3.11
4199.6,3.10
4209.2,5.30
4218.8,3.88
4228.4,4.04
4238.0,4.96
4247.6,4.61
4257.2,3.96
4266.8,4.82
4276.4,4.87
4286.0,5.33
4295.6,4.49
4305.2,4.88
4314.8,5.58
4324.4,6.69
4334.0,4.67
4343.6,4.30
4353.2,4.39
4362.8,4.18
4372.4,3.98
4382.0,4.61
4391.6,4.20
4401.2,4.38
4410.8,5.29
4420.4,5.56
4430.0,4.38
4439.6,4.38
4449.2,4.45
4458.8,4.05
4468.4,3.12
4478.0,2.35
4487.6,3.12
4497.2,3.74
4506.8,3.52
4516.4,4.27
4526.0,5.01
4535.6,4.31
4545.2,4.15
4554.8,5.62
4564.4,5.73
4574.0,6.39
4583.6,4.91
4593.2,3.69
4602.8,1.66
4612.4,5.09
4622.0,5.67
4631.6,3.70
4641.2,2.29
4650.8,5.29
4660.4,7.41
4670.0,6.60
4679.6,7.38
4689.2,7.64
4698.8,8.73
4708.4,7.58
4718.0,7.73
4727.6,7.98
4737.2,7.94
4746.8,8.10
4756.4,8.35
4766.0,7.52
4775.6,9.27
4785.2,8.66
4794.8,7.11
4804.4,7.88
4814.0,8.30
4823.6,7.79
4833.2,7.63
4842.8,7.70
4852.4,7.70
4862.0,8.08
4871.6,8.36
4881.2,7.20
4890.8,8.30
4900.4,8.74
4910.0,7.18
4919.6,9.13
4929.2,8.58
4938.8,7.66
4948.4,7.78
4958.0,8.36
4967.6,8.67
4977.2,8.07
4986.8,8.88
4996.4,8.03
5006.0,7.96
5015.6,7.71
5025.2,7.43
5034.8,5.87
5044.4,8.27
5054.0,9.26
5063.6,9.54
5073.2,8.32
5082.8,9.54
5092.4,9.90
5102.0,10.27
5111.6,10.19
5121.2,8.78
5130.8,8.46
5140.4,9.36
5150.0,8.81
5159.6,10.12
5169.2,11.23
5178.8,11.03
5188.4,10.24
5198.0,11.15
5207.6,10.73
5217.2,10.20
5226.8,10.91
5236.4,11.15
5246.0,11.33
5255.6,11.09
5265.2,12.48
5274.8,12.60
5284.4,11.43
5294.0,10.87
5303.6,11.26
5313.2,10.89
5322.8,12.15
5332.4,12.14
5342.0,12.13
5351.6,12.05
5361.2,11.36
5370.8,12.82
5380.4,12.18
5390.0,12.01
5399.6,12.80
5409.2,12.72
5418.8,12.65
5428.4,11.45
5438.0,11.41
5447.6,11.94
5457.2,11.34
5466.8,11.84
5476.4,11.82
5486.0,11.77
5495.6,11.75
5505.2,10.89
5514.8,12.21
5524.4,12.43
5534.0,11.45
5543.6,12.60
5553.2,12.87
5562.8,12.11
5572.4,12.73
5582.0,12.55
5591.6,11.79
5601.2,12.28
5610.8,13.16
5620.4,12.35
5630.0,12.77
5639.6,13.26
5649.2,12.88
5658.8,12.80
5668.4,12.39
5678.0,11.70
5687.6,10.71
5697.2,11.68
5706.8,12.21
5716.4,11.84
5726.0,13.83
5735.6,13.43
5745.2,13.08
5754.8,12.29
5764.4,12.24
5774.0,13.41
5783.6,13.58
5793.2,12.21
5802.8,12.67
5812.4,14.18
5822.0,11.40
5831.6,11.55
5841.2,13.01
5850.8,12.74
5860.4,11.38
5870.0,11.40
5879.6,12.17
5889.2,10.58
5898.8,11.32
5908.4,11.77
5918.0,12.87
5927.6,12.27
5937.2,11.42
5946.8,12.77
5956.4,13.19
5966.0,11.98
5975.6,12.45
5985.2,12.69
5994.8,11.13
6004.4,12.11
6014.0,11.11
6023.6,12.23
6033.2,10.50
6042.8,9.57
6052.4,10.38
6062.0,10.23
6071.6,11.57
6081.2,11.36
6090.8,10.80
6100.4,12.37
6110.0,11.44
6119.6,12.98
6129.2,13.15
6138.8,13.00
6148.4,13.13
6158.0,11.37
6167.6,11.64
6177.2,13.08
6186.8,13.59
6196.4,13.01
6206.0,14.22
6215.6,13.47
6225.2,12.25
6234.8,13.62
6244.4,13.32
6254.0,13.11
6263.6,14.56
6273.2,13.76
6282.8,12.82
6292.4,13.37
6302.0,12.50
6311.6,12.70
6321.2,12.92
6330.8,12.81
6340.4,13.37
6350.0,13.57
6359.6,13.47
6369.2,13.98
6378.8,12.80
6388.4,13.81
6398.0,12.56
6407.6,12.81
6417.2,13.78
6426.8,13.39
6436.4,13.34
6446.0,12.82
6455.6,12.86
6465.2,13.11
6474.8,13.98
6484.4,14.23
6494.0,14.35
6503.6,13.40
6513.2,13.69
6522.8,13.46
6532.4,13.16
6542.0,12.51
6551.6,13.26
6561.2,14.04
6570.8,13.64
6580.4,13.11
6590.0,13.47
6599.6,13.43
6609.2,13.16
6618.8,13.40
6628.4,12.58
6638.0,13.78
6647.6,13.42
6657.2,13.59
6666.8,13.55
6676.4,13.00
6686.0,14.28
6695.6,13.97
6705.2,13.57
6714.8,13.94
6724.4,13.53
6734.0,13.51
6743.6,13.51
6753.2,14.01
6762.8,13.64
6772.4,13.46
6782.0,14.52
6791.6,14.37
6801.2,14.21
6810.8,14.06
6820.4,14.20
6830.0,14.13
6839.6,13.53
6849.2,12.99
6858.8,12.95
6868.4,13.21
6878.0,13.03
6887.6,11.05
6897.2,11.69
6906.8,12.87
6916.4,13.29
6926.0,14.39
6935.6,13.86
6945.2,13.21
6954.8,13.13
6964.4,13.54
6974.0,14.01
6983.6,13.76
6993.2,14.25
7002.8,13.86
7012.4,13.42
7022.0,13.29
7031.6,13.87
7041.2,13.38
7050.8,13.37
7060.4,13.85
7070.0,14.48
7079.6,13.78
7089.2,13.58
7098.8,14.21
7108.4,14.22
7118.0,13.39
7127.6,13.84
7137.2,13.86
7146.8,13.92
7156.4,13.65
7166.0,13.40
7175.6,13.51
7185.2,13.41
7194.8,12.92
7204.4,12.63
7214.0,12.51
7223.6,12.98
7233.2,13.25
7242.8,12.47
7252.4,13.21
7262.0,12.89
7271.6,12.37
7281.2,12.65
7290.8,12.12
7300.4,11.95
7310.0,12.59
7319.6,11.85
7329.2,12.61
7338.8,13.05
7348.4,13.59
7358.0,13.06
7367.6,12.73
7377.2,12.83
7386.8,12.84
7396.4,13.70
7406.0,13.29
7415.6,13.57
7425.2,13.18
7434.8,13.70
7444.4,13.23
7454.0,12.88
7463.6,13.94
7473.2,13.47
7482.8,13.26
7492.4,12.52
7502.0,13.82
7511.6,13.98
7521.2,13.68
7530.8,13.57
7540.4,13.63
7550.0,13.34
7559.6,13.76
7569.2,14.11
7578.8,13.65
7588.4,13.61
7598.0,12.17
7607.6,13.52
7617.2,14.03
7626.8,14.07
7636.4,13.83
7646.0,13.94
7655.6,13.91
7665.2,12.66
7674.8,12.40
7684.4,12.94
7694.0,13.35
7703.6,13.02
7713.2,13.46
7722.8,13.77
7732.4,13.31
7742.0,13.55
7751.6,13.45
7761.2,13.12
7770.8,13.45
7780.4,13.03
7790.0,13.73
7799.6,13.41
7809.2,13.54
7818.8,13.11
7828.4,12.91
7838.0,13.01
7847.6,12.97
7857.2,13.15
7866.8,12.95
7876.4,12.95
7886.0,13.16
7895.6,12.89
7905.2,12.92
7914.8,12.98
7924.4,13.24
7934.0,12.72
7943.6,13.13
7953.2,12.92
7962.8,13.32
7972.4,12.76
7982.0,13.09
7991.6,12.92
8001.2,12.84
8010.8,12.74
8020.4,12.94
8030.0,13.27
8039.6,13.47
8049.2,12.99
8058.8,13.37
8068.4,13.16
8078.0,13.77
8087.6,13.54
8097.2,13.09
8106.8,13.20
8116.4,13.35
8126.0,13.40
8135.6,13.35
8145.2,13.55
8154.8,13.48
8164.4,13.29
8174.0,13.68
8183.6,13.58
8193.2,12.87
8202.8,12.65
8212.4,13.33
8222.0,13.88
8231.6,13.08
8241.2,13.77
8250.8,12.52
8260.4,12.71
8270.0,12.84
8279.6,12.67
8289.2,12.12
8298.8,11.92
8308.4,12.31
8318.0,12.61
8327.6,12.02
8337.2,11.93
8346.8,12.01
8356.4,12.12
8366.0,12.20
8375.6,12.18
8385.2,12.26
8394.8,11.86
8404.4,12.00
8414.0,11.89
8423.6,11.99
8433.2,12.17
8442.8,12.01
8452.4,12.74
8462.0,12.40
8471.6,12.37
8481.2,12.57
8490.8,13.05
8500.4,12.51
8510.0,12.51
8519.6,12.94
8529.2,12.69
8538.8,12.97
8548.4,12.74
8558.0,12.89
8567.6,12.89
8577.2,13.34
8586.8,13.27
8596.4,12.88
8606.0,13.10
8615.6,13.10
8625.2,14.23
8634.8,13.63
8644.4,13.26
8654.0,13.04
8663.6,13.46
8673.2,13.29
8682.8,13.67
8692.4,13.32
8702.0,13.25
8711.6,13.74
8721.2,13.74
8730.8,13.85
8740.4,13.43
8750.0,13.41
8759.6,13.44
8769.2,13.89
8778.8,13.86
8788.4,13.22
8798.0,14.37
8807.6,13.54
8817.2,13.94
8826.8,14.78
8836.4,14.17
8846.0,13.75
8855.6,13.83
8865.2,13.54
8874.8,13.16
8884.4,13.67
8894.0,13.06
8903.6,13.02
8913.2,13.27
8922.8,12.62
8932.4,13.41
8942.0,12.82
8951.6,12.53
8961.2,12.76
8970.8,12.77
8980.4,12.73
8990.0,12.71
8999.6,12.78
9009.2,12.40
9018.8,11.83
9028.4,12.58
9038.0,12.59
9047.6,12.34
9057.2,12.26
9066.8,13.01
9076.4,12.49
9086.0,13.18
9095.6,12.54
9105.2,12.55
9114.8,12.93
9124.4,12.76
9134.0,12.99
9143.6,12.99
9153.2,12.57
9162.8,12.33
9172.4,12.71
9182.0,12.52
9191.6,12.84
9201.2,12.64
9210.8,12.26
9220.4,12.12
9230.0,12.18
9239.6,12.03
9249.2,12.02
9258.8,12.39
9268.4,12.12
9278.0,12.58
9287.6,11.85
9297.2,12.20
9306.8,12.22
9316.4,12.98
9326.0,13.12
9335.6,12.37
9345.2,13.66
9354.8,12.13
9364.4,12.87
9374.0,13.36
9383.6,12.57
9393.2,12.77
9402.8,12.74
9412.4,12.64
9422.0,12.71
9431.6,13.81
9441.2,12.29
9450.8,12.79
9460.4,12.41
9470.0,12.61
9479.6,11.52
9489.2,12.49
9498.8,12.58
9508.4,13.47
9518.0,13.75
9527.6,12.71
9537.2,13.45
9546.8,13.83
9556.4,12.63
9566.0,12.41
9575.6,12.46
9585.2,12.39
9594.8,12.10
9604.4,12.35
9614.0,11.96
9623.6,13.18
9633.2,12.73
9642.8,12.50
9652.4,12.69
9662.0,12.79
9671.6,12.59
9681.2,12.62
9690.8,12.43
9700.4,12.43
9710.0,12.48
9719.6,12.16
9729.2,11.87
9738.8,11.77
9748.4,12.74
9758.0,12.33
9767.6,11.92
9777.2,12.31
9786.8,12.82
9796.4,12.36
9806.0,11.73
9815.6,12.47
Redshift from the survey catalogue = 0.169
